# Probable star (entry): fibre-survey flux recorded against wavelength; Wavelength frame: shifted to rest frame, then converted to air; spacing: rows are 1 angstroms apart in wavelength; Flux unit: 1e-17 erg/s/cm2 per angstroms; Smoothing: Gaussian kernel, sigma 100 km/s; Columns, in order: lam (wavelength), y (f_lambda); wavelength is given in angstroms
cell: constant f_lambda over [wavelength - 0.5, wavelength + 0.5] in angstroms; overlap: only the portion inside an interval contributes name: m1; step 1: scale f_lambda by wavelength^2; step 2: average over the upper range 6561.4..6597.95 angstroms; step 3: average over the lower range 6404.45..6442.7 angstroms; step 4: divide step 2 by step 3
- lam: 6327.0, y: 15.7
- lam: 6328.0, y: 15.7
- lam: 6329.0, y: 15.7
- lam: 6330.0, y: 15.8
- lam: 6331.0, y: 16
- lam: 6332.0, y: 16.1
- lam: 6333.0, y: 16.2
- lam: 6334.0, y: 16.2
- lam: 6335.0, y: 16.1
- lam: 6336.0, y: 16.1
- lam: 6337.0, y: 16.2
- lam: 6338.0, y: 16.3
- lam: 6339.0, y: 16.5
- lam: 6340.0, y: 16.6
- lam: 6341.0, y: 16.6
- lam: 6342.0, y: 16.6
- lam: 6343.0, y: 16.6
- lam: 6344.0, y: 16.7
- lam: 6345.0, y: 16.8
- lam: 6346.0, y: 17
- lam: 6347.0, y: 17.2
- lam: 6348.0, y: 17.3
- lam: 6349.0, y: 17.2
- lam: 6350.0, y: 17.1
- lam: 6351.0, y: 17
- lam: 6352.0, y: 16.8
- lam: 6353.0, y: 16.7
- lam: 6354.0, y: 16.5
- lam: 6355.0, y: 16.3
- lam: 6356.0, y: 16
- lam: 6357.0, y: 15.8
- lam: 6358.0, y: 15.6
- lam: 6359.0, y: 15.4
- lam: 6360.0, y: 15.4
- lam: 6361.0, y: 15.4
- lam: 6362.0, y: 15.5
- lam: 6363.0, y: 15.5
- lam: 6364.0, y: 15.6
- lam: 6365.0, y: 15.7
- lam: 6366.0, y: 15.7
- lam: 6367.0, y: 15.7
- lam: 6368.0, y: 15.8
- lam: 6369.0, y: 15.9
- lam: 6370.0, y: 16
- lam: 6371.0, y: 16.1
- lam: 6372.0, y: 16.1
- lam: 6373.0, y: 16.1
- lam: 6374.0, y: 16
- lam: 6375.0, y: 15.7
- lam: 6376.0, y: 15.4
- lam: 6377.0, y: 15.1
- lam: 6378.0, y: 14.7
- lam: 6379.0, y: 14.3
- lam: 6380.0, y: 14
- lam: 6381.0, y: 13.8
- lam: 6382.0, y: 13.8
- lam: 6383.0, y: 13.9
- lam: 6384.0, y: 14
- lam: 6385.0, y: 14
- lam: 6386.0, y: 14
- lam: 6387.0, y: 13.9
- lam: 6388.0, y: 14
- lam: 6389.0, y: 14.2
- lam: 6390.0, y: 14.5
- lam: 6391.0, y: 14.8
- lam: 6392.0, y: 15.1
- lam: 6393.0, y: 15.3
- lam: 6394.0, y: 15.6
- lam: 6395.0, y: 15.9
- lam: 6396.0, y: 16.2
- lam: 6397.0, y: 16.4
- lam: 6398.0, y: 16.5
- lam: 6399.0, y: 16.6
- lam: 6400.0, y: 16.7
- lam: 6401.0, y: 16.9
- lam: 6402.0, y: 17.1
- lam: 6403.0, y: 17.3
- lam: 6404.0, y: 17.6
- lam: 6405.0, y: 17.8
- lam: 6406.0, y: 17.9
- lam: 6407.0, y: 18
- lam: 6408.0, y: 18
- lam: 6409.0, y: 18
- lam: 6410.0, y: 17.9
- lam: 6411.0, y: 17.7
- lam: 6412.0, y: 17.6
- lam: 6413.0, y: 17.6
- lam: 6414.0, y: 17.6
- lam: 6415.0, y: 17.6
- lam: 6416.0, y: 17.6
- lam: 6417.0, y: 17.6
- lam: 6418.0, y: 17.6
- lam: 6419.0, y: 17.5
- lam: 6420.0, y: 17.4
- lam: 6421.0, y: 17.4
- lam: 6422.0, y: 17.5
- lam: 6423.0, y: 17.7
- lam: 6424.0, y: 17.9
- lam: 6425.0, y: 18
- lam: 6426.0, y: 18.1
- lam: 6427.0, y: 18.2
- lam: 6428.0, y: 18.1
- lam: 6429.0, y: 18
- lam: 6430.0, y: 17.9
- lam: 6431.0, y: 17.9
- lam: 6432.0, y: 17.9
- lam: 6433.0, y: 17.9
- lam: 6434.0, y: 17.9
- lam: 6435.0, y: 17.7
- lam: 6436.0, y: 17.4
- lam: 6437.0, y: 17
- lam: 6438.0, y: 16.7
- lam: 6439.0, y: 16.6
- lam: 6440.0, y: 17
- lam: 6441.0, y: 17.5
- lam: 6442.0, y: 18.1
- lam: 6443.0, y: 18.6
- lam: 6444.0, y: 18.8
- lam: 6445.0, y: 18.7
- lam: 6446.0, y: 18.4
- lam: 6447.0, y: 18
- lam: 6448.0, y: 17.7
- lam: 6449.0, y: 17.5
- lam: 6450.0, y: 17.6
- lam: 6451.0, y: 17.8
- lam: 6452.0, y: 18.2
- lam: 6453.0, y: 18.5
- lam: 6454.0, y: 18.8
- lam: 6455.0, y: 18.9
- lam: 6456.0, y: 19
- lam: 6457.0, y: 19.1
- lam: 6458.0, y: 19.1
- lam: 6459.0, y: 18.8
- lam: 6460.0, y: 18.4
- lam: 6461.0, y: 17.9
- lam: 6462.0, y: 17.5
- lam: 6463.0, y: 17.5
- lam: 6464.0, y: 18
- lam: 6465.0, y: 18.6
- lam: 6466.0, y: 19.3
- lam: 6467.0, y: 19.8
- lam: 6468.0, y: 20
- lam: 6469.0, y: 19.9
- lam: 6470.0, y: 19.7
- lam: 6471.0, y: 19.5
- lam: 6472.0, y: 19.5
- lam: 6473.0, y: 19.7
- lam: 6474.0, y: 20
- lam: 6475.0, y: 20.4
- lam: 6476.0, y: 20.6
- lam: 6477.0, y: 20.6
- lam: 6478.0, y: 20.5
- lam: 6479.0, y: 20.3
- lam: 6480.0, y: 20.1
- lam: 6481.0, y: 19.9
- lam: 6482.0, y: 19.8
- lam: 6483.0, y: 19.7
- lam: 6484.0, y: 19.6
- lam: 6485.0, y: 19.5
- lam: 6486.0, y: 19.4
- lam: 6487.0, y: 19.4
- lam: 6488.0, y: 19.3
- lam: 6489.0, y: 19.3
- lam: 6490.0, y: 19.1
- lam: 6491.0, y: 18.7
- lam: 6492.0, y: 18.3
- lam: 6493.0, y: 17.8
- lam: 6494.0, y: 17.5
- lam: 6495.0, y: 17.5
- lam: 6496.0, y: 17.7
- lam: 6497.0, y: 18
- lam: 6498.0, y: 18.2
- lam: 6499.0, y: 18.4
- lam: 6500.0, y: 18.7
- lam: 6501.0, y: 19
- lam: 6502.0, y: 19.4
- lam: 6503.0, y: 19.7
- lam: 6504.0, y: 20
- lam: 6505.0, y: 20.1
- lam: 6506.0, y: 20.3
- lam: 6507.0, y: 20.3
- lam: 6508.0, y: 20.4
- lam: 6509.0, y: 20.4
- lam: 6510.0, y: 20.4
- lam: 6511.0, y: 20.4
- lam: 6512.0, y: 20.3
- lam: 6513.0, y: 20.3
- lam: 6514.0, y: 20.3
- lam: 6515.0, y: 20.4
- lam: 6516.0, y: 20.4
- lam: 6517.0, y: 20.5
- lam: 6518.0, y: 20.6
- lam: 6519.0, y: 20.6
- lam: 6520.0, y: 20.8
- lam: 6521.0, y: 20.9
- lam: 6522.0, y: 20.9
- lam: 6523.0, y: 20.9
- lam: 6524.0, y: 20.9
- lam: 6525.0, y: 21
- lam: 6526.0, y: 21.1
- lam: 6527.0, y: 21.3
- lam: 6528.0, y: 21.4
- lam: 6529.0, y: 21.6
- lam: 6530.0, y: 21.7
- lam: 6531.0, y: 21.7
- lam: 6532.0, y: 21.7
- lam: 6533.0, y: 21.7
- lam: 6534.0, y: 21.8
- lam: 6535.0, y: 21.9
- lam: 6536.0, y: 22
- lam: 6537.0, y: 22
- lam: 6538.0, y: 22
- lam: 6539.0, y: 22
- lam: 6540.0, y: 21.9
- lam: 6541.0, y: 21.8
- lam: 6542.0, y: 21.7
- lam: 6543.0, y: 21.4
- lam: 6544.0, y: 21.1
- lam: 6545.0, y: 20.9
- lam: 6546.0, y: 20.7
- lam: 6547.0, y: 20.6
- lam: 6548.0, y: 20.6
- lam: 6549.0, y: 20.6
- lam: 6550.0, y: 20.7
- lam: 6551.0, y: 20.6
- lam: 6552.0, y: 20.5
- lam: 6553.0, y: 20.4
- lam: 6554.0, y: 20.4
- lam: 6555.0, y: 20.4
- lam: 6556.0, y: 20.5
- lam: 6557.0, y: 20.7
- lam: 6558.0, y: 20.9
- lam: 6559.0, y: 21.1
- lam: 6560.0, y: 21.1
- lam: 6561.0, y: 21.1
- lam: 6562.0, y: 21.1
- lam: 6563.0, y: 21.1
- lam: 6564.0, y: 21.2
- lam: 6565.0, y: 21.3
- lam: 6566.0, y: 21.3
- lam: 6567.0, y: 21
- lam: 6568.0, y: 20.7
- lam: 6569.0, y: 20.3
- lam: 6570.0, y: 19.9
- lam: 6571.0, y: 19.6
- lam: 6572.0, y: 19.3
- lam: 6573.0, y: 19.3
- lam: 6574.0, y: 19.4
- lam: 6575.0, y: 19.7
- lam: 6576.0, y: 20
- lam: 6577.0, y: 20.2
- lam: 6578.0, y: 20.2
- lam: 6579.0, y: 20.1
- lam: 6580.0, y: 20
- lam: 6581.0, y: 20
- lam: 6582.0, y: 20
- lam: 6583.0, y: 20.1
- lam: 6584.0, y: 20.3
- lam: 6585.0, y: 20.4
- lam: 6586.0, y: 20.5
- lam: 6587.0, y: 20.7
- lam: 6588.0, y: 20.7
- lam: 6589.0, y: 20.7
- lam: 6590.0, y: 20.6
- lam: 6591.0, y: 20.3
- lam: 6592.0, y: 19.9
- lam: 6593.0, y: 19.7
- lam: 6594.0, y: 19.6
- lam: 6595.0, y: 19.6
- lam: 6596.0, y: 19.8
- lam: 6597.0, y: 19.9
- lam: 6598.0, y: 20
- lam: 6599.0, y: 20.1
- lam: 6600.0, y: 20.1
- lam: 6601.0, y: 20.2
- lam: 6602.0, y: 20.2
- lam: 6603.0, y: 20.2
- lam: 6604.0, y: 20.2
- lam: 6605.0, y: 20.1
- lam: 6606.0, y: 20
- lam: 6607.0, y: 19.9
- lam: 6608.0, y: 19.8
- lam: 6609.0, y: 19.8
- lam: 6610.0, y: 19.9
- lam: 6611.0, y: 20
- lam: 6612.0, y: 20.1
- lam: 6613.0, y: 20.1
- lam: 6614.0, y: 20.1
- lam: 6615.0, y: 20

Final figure 1.2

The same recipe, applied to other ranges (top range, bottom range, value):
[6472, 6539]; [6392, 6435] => 1.19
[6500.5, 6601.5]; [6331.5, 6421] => 1.35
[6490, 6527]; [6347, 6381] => 1.30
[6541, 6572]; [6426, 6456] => 1.20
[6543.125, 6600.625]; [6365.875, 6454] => 1.28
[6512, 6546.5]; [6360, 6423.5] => 1.38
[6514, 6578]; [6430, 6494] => 1.14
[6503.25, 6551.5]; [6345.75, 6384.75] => 1.41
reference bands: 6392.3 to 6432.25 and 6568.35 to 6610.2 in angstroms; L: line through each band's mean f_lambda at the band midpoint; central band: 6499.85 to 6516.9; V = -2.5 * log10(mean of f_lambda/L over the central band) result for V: -0.07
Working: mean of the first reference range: 17.4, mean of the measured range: 20.1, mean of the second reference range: 20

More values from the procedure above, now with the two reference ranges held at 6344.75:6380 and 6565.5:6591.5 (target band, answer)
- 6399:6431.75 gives -0.04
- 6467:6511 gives -0.06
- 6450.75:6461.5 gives -0.05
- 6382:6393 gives 0.16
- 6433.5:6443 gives 0.00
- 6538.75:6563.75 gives -0.07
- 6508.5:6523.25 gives -0.09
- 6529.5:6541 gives -0.13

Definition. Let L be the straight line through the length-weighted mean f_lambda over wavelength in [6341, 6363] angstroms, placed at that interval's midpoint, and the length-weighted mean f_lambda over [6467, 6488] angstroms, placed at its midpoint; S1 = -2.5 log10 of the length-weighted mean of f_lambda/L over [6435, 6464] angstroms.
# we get 0.06 mag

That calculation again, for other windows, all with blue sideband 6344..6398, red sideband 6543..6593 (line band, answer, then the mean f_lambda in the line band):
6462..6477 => -0.08 mag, 19.4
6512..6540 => -0.09 mag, 21.2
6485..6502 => 0.00 mag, 18.6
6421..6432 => -0.06 mag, 17.9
